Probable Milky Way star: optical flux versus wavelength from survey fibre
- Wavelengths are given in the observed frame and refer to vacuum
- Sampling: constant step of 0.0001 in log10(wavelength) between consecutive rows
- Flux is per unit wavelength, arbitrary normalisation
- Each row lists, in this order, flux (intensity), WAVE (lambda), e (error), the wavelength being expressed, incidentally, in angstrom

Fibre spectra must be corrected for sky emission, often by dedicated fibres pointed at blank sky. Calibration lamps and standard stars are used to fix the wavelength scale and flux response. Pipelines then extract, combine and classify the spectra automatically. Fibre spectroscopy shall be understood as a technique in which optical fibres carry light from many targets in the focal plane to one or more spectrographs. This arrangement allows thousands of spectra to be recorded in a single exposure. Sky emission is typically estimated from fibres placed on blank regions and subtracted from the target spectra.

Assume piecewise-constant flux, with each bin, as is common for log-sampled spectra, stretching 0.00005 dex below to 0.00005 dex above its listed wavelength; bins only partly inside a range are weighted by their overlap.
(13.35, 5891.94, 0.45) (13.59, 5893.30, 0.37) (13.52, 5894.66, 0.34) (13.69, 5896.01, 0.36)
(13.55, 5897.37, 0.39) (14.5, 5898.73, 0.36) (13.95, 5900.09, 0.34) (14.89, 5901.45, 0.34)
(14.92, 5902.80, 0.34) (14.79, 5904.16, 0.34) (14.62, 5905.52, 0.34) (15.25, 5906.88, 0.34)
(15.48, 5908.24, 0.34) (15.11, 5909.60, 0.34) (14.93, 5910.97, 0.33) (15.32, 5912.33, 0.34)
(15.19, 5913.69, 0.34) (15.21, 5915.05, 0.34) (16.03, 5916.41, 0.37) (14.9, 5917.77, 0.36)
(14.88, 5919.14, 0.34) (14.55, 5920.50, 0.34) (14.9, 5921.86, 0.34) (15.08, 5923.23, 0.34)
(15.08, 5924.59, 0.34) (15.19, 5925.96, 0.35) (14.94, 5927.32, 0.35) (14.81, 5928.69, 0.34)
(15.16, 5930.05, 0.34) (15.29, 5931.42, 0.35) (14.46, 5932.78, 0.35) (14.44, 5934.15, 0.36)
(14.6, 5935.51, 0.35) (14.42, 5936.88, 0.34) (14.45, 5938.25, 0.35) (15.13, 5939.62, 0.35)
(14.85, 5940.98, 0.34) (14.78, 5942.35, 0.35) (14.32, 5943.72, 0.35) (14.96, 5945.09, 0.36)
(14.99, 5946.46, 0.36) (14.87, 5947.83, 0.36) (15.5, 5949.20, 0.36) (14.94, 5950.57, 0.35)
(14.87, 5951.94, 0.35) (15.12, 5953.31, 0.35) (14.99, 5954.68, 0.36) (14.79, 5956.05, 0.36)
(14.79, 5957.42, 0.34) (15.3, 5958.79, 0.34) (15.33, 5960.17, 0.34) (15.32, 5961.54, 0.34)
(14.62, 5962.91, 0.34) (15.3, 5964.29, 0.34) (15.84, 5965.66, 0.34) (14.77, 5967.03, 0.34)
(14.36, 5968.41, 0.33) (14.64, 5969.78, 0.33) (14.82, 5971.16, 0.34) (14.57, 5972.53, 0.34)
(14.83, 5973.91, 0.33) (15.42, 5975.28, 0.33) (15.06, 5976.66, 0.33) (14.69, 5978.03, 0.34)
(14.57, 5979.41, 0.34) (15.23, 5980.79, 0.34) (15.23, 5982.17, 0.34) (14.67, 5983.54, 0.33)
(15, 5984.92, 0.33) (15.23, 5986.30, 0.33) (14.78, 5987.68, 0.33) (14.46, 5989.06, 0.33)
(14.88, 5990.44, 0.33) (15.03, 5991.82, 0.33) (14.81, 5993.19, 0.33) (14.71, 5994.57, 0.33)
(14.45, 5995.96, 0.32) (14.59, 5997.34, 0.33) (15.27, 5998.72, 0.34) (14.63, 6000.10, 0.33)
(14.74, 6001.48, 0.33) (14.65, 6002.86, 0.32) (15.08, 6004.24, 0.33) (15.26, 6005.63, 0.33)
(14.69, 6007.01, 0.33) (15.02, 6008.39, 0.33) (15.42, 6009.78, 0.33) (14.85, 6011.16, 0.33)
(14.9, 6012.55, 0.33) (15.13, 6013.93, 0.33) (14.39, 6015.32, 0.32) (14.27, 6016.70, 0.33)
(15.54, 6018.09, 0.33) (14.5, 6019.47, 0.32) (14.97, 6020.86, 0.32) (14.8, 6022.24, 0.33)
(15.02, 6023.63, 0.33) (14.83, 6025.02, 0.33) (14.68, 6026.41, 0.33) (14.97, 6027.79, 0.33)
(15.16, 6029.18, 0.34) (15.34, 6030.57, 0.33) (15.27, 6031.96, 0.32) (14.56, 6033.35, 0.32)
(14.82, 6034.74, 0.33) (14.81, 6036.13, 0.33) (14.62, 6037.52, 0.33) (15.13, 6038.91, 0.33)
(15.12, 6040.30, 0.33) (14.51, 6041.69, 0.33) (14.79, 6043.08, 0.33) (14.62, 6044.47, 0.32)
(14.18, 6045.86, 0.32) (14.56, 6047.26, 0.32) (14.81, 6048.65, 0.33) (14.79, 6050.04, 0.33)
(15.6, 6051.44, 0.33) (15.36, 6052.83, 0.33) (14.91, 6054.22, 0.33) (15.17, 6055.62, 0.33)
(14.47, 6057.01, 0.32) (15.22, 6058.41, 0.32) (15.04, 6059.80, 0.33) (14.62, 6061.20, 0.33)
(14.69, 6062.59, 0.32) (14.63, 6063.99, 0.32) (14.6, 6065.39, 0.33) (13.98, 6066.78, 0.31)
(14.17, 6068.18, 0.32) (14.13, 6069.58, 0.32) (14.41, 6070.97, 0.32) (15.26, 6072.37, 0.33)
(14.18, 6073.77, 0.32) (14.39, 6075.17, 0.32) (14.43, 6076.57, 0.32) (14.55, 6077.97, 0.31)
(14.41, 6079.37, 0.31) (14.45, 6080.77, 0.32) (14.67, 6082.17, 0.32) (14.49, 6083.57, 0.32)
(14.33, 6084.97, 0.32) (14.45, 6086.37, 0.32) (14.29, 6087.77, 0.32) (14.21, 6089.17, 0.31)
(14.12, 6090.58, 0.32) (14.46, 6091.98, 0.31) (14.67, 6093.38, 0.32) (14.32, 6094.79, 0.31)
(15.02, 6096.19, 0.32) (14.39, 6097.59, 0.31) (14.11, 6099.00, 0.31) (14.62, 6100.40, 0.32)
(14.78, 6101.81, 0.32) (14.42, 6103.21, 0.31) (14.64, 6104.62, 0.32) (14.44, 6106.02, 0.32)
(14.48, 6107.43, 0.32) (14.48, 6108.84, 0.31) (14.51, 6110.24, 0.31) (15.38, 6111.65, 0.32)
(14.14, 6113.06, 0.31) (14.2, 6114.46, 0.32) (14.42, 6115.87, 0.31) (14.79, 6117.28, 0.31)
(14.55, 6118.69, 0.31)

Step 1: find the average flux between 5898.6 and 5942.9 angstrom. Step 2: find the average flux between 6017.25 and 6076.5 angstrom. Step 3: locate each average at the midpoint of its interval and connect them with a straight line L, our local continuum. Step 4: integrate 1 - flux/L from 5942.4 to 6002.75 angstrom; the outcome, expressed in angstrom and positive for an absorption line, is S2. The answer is -0.2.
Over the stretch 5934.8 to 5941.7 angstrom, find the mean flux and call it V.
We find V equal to 14.7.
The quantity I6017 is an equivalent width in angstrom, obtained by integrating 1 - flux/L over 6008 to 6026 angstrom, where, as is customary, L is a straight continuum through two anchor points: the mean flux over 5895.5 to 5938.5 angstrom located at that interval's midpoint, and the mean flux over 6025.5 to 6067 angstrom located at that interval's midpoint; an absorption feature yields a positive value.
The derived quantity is -0.1 angstrom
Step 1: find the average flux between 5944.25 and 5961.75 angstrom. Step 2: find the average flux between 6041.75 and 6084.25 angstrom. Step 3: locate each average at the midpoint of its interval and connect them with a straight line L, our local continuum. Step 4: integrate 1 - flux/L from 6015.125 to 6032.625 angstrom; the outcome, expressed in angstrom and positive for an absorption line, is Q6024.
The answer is -0.2 angstrom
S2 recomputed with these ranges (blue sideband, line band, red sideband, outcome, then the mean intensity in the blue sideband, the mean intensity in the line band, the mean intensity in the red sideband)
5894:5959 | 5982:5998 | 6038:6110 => -0.08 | 14.8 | 14.8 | 14.6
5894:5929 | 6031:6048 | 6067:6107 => -0.24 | 14.8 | 14.8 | 14.5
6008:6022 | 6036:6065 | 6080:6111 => -0.26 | 14.9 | 14.8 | 14.5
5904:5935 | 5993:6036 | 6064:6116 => -0.49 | 15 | 14.9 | 14.5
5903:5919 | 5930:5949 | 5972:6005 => 0.34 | 15.1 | 14.8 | 14.9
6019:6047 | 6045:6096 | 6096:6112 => 0.38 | 14.8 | 14.6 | 14.6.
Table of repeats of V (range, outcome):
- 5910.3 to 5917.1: 15.4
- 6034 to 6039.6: 14.8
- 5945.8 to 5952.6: 15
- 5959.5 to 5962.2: 15.3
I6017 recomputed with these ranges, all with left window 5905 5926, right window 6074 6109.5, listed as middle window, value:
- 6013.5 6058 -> -0.6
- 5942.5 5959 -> 0.0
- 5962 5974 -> 0.0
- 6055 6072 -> 0.0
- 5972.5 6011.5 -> -0.2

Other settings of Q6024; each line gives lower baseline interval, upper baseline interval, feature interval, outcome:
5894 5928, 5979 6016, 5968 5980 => 0.1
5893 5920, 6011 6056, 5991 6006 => 0.0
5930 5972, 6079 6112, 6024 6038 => -0.2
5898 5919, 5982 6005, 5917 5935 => 0.1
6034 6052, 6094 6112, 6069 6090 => 0.3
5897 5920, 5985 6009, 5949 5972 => -0.2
